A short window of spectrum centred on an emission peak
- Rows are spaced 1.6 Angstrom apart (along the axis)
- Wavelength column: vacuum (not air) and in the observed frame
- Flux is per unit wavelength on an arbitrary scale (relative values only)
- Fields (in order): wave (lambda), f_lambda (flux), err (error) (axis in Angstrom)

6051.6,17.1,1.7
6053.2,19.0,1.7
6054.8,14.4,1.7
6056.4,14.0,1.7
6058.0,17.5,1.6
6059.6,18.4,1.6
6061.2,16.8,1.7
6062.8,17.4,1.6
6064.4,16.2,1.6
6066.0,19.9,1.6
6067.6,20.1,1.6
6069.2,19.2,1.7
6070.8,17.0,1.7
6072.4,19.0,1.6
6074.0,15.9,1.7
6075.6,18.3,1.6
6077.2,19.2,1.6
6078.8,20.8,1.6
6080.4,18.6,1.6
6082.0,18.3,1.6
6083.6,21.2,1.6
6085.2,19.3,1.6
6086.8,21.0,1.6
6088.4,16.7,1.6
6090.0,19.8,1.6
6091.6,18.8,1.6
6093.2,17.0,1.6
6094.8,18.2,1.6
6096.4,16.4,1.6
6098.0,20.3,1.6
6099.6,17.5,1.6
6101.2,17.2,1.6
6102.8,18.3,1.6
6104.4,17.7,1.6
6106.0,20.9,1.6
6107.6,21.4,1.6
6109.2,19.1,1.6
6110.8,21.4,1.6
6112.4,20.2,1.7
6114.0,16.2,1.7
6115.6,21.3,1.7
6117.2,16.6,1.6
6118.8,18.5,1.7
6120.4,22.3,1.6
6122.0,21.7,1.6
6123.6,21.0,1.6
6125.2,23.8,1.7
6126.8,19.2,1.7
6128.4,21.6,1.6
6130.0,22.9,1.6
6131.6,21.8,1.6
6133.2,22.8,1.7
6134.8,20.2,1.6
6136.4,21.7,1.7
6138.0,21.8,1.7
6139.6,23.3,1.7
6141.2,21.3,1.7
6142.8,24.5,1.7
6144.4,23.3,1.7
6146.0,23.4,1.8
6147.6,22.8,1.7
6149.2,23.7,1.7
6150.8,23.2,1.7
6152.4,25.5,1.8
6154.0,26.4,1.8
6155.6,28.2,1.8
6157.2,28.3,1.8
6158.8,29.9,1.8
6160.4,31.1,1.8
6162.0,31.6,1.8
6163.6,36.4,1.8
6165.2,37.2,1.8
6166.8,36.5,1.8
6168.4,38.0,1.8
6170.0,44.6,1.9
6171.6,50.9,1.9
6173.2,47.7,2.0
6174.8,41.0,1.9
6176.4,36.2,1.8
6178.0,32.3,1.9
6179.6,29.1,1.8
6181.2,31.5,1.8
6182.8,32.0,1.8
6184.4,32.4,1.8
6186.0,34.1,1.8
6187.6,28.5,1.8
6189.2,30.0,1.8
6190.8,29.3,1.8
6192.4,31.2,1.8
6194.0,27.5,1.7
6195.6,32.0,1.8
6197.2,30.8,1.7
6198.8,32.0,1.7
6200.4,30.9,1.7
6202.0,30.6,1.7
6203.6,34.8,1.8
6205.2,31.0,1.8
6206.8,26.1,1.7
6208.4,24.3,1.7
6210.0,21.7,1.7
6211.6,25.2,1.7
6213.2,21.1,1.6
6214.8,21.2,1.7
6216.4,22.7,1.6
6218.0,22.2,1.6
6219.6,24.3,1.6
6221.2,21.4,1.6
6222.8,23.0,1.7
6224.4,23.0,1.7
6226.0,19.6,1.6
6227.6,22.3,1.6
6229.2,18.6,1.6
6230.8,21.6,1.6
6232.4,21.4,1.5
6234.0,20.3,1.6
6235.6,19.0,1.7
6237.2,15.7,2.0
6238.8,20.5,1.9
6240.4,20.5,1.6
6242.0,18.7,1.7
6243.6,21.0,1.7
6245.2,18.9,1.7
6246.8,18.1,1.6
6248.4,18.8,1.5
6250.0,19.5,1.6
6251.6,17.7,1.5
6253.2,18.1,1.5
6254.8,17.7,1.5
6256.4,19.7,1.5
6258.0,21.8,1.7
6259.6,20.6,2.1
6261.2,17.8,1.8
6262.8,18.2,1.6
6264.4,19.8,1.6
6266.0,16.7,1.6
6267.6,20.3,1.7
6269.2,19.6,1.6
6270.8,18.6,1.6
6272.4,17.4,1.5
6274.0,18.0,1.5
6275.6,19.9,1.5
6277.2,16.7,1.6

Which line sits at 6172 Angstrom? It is H-gamma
